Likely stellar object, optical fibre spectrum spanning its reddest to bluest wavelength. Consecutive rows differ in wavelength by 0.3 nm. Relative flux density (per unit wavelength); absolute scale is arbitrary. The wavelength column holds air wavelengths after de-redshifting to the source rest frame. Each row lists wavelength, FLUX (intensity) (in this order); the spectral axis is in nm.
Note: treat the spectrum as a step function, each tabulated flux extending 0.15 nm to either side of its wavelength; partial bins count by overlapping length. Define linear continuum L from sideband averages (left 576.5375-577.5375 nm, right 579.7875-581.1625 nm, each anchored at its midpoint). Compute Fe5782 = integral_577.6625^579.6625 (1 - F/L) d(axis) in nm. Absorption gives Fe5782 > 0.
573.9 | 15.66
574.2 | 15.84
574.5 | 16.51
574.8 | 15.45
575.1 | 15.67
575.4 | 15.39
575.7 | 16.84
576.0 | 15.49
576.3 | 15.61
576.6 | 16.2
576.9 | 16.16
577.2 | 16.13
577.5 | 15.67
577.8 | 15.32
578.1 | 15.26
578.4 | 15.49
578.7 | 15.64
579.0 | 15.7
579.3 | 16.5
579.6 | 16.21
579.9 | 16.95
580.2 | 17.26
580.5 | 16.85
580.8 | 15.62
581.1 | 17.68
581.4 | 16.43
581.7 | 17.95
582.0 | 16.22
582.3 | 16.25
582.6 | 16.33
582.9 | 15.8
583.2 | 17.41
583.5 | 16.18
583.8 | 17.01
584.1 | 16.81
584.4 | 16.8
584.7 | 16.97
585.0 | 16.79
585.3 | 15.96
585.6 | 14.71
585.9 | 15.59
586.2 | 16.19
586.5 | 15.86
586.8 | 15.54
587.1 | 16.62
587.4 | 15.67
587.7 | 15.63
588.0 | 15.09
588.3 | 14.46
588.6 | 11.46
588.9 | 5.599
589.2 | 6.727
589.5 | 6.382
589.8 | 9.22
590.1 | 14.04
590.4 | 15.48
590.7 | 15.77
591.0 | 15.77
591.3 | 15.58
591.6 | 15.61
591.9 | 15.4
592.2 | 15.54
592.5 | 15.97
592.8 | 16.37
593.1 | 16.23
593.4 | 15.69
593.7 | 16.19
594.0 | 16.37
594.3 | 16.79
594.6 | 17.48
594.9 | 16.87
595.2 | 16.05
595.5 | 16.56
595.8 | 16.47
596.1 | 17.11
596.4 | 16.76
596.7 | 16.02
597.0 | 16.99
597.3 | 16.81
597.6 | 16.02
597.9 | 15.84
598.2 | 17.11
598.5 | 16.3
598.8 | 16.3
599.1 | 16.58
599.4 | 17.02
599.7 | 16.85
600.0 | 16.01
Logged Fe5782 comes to 0.09 nm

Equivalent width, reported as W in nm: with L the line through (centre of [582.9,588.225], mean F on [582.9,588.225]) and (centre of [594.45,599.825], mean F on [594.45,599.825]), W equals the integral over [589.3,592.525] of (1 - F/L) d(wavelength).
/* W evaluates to 0.49 nm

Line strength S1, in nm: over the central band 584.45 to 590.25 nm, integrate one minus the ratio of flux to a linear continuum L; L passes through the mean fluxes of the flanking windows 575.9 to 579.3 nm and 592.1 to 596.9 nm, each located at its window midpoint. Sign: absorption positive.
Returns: 0.88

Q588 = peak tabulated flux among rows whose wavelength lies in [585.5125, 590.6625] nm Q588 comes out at 16.62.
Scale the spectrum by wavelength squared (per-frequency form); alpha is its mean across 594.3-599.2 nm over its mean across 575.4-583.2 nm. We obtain 1.1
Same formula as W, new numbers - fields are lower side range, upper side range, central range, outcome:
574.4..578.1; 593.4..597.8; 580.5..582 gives -0.08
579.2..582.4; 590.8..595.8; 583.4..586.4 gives 0.05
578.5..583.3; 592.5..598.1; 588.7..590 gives 0.71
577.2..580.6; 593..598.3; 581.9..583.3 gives -0.02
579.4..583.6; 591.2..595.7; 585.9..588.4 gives 0.12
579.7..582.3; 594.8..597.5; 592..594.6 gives 0.07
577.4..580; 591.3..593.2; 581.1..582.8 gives -0.09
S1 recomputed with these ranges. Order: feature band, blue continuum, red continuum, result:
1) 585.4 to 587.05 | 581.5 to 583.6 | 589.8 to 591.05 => 0.00 nm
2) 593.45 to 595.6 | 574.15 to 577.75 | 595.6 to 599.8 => -0.01 nm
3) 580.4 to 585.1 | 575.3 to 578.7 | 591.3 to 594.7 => -0.24 nm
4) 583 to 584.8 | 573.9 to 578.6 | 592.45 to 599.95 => -0.09 nm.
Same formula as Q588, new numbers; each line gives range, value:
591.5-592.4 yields 15.61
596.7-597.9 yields 16.99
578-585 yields 17.95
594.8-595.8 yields 16.87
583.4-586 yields 17.01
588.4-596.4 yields 17.48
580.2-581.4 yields 17.68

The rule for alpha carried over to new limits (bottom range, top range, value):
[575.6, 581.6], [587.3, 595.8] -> 0.94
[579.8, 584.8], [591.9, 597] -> 1.02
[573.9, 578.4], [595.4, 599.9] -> 1.13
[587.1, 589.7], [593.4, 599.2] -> 1.46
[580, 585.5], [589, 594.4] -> 0.88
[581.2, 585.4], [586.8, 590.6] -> 0.76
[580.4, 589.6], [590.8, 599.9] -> 1.12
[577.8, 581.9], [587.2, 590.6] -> 0.75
